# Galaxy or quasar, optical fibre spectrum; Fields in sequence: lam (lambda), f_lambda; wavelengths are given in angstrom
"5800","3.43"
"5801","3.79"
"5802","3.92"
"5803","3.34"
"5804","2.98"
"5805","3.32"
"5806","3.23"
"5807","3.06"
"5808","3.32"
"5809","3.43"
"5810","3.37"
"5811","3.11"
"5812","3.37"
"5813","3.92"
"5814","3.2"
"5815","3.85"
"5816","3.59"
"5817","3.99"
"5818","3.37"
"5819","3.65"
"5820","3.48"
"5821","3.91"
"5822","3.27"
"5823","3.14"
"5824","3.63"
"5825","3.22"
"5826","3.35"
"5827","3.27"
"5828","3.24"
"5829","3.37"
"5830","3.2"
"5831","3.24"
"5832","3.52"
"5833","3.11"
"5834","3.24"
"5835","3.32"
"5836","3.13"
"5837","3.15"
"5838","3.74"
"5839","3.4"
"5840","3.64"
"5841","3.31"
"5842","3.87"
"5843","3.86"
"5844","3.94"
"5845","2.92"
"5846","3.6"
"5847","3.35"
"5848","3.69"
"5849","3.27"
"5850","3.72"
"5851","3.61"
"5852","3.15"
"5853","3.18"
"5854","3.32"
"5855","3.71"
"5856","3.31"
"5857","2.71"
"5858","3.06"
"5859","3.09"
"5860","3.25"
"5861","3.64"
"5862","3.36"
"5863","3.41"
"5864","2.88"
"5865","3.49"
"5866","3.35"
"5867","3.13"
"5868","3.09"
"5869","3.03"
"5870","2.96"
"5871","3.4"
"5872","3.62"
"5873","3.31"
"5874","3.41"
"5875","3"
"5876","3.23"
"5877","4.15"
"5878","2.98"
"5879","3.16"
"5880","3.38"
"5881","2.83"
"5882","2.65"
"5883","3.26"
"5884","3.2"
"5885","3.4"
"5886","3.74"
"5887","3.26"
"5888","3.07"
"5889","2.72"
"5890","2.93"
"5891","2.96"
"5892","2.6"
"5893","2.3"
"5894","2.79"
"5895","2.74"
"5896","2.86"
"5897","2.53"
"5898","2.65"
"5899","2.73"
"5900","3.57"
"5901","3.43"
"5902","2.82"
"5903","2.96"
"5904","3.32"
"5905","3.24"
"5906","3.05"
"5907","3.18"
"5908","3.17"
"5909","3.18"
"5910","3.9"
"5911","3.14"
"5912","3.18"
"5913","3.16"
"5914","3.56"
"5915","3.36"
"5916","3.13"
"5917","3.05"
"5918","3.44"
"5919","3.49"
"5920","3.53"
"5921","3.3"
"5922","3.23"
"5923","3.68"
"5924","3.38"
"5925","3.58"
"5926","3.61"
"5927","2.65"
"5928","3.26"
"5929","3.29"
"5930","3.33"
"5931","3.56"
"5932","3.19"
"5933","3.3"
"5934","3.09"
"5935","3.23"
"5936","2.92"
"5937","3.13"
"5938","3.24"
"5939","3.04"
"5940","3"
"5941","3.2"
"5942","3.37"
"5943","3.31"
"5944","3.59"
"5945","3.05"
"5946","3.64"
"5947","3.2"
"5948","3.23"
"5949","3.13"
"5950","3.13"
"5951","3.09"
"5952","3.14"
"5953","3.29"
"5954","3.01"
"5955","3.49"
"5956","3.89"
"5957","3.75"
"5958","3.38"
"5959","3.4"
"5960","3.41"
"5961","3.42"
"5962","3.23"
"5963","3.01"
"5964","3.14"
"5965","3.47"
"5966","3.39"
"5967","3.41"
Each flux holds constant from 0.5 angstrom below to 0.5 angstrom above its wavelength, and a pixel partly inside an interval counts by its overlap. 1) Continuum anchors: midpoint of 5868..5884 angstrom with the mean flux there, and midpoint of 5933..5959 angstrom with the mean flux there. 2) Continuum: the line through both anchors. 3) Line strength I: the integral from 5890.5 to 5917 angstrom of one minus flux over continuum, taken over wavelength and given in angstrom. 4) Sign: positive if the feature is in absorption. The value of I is 1.5 angstrom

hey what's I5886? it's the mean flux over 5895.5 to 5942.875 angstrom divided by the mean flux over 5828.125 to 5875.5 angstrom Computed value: 1.0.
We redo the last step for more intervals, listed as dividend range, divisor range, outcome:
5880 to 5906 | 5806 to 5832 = 0.87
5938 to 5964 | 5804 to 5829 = 0.96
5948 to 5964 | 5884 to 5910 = 1.09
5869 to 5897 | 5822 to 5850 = 0.91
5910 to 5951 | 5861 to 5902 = 1.05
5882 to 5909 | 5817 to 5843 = 0.88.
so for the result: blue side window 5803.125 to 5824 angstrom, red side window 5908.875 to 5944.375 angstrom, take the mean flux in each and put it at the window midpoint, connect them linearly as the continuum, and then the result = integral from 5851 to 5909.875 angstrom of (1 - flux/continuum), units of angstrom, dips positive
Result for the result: 3.62 angstrom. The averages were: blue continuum 3.43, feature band 3.15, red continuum 3.29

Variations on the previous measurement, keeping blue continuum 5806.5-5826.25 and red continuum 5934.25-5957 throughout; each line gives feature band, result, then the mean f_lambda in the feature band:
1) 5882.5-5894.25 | 1.1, 3.02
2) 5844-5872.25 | 0.7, 3.3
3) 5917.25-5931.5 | -0.4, 3.37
